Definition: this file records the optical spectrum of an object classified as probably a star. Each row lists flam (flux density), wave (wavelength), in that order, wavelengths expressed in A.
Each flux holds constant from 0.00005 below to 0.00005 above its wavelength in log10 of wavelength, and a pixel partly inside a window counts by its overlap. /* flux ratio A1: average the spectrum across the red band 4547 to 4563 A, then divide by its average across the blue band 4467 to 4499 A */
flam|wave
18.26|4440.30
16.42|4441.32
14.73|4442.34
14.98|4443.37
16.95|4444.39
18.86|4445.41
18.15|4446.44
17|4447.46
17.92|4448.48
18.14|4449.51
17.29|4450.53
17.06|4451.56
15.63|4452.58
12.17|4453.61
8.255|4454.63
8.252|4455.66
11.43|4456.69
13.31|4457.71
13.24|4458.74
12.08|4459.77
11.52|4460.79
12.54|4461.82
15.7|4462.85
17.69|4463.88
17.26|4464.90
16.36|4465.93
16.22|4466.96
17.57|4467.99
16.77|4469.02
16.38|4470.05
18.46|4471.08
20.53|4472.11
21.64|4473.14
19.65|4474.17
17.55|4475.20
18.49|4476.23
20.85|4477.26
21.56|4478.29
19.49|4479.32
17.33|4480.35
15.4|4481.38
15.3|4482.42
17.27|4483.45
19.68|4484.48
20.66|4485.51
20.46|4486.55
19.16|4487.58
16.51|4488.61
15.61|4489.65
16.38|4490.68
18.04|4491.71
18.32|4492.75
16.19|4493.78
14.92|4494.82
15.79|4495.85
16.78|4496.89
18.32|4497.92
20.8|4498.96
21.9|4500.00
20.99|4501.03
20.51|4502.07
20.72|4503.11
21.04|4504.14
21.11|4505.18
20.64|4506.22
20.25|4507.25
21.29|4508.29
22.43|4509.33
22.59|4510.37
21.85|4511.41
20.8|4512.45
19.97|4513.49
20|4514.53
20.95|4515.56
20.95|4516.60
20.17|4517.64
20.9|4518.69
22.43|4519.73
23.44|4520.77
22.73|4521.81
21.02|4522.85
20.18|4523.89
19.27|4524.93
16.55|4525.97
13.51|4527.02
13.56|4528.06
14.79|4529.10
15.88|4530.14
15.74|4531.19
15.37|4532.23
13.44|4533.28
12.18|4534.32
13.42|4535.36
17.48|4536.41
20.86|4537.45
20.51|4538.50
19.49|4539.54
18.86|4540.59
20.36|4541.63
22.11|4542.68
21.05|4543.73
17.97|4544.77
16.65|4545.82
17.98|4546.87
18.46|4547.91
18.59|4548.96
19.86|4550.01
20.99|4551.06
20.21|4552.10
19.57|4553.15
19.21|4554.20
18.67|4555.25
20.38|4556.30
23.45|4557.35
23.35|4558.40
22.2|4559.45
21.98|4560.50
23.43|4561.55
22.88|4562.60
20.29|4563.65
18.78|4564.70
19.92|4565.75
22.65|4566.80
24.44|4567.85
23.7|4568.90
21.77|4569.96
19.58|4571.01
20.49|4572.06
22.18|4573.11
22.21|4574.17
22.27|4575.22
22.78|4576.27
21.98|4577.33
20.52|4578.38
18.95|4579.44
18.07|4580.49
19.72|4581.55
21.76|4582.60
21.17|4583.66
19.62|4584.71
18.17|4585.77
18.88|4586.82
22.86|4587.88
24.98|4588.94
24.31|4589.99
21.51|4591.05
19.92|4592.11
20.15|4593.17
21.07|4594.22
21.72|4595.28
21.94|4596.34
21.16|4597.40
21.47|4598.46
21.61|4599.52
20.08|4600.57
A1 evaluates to 1.2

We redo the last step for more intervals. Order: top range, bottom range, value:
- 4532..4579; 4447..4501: 1.20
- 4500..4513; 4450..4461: 1.66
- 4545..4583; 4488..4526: 1.05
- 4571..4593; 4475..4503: 1.15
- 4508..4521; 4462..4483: 1.19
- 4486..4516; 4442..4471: 1.28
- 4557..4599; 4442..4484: 1.32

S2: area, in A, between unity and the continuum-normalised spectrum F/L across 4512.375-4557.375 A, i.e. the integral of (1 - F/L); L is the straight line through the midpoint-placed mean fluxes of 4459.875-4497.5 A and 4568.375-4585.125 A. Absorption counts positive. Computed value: 1.63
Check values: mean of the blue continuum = 17.4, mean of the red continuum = 21.1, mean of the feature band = 18.8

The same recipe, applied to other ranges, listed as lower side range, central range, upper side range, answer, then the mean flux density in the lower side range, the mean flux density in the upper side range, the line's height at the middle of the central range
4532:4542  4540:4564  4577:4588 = -2.9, 17.2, 20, 18.1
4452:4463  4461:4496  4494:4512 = -4.6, 12.1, 20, 15.8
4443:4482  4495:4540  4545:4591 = -1.1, 16.3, 20.9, 18.7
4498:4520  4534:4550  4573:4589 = 1.8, 21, 20.9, 20.9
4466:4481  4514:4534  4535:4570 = 1.3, 18.7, 20.4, 19.7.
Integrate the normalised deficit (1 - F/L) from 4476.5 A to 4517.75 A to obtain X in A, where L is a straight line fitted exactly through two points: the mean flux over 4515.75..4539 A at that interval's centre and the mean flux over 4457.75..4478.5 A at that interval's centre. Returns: -4.4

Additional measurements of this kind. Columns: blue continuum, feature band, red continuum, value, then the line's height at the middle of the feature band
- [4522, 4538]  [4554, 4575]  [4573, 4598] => -2.5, 19.3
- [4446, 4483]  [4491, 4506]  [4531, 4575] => -1.1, 17.6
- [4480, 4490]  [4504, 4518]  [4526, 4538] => -4.0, 16.3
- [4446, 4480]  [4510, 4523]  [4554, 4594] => -1.9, 18.7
